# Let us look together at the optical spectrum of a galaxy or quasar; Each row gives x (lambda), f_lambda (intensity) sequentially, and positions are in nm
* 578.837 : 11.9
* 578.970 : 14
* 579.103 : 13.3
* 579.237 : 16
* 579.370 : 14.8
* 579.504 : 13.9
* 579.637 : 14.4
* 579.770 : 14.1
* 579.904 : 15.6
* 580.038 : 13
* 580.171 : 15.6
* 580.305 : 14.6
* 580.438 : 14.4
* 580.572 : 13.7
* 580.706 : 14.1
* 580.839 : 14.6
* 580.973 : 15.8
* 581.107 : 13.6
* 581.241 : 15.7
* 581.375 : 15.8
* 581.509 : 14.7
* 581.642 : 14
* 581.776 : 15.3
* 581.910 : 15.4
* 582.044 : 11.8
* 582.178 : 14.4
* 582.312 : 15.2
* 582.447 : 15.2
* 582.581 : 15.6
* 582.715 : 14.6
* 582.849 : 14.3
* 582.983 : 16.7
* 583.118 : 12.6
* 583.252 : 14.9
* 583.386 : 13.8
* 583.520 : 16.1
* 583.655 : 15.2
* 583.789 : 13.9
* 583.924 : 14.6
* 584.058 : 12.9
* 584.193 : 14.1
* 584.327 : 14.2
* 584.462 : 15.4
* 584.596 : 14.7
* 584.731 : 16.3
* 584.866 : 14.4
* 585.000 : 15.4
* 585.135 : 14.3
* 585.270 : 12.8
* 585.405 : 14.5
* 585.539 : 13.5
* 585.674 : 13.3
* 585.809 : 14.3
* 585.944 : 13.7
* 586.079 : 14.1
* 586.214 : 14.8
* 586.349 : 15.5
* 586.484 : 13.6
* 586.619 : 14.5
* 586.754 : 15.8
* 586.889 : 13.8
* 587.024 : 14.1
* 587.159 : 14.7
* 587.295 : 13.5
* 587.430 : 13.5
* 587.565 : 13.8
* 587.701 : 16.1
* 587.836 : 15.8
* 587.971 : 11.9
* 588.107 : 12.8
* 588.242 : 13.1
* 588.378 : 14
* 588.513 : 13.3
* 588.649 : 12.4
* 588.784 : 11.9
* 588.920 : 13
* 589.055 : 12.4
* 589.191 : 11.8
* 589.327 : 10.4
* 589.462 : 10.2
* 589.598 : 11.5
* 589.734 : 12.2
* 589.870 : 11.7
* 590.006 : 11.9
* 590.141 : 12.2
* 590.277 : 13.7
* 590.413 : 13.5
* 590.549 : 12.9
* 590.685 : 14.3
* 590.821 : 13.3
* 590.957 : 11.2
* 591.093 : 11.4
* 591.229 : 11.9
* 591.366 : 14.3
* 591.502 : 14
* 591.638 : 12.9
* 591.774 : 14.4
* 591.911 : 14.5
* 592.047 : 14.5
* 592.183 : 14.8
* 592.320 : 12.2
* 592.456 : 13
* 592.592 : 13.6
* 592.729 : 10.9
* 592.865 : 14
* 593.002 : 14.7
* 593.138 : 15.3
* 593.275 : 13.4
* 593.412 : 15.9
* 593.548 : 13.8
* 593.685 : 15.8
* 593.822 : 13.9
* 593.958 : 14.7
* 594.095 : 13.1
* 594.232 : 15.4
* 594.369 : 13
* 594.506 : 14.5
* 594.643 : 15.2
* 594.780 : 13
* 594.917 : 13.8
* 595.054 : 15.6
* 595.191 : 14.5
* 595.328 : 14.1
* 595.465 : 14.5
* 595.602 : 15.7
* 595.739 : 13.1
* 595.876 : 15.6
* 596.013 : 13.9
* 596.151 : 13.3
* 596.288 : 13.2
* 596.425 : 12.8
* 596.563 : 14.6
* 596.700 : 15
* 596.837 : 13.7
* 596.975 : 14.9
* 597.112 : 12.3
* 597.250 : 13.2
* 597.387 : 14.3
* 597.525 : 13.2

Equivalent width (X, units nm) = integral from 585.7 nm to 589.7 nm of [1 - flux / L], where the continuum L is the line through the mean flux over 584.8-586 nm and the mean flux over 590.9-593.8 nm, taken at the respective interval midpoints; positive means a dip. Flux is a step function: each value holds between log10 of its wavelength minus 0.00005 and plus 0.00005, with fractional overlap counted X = 0.13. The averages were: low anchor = 14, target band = 13.4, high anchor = 13.7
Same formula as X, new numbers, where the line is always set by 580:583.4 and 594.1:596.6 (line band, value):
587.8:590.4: 0.36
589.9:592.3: 0.18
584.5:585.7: 0.01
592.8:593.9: -0.03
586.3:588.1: 0.02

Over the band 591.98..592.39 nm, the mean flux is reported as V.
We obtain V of 13.8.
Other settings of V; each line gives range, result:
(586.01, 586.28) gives 14.4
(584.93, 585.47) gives 14.2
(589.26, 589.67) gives 10.7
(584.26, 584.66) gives 14.8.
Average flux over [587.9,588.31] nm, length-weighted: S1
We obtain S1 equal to 12.6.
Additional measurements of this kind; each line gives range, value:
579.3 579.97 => 14.6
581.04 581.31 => 14.6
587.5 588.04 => 14.4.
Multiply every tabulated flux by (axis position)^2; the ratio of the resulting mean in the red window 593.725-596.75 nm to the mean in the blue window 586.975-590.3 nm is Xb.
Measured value 1.1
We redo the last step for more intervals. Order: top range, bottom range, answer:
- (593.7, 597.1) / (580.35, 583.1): 1.01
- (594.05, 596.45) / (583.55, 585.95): 1.02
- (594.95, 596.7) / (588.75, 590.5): 1.21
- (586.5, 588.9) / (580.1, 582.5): 0.96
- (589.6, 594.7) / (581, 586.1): 0.96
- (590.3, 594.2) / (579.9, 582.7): 0.97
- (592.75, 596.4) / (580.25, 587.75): 1.02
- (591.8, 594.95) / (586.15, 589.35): 1.05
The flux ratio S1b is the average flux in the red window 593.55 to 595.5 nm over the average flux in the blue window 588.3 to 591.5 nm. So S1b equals 1.15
